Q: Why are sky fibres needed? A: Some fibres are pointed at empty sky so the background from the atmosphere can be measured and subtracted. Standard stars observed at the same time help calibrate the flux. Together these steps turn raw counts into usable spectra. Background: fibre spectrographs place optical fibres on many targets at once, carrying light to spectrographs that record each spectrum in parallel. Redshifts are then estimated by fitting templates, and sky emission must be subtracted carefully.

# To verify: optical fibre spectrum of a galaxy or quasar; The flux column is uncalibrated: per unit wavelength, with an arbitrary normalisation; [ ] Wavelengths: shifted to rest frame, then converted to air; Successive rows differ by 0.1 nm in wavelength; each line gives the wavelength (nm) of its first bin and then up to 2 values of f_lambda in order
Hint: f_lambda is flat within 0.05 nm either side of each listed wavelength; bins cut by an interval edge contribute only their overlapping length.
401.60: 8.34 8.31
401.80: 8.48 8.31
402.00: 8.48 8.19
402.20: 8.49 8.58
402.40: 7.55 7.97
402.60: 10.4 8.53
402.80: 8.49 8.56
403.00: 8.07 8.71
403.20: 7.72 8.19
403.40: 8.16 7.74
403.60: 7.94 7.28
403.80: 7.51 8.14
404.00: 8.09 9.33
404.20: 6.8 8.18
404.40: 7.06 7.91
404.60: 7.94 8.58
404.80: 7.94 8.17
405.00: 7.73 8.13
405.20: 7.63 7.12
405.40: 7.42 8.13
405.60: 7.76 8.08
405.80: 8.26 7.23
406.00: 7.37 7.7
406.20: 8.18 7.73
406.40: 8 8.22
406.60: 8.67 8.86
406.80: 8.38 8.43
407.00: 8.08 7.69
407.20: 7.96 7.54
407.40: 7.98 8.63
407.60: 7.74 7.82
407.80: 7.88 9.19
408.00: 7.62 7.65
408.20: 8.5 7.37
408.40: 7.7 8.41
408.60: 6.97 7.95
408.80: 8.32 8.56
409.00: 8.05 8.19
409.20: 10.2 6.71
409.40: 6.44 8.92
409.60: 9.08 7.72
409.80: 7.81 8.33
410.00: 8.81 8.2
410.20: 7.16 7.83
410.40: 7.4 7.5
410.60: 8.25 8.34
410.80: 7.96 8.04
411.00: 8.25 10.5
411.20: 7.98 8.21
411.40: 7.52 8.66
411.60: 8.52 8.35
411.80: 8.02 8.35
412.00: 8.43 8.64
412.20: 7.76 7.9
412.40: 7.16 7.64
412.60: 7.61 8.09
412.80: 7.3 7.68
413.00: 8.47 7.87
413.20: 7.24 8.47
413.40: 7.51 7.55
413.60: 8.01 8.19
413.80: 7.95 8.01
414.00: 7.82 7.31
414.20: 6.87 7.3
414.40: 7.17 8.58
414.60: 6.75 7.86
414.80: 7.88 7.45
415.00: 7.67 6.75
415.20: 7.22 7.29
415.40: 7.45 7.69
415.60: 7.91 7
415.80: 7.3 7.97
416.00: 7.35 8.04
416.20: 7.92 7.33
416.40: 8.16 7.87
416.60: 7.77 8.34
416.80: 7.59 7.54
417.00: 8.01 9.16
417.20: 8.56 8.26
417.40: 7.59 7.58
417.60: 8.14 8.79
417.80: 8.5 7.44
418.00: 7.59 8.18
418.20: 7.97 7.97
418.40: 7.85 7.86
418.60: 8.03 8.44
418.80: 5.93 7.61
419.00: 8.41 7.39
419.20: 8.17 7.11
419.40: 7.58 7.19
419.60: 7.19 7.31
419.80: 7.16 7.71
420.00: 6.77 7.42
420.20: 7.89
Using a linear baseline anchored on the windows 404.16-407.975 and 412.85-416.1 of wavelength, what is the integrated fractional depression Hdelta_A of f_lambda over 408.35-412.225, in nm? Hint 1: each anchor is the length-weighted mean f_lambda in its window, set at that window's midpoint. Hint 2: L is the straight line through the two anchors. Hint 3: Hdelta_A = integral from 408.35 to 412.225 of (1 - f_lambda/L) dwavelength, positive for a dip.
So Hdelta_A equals -0.187 nm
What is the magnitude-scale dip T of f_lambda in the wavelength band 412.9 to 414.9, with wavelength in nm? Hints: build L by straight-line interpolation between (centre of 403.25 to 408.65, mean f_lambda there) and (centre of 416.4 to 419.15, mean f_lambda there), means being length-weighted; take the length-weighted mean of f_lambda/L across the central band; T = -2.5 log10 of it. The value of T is 0.03 mag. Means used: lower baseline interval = 7.94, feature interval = 7.72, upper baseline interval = 7.94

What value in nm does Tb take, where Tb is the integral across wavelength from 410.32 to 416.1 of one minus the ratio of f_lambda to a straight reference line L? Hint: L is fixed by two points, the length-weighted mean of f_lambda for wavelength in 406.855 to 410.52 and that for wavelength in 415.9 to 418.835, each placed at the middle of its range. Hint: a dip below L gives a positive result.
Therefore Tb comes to 0.11 nm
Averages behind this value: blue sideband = 8.01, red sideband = 7.93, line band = 7.83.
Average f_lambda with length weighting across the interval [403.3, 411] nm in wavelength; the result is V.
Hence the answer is 7.98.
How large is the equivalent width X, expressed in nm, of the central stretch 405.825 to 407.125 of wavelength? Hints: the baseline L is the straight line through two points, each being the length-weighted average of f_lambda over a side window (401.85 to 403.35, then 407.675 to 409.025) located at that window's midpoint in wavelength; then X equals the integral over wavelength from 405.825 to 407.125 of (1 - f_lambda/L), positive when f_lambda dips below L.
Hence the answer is 0.01 nm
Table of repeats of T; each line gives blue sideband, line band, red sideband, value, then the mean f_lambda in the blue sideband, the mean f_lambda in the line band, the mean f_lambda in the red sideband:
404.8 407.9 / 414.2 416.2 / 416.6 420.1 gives 0.05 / 7.97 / 7.5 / 7.79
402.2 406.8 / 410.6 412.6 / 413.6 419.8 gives -0.05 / 8.05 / 8.21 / 7.72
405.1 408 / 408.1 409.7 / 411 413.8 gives -0.01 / 7.98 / 8.07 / 8.06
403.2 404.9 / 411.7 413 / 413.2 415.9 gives -0.04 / 7.93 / 7.92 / 7.58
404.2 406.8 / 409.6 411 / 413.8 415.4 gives -0.04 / 7.91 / 8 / 7.48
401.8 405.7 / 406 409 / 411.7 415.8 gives -0.01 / 8.08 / 8.05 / 7.7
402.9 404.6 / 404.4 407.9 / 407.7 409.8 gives 0.00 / 7.95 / 7.97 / 8.06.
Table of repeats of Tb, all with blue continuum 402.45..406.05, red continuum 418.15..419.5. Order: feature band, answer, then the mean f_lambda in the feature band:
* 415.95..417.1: -0.02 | 7.87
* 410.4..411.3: -0.05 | 8.29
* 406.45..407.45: -0.03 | 8.18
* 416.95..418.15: -0.07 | 8.15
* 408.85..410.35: -0.05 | 8.13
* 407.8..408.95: -0.01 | 8.02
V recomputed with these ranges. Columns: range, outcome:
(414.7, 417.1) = 7.67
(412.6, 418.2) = 7.77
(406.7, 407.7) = 8.08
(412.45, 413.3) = 7.78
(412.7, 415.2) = 7.65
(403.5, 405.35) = 7.86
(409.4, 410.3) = 8.13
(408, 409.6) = 8.02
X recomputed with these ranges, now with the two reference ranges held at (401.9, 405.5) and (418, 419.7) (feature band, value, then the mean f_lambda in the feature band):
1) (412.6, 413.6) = 0.00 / 7.8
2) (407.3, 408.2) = -0.01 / 8.06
